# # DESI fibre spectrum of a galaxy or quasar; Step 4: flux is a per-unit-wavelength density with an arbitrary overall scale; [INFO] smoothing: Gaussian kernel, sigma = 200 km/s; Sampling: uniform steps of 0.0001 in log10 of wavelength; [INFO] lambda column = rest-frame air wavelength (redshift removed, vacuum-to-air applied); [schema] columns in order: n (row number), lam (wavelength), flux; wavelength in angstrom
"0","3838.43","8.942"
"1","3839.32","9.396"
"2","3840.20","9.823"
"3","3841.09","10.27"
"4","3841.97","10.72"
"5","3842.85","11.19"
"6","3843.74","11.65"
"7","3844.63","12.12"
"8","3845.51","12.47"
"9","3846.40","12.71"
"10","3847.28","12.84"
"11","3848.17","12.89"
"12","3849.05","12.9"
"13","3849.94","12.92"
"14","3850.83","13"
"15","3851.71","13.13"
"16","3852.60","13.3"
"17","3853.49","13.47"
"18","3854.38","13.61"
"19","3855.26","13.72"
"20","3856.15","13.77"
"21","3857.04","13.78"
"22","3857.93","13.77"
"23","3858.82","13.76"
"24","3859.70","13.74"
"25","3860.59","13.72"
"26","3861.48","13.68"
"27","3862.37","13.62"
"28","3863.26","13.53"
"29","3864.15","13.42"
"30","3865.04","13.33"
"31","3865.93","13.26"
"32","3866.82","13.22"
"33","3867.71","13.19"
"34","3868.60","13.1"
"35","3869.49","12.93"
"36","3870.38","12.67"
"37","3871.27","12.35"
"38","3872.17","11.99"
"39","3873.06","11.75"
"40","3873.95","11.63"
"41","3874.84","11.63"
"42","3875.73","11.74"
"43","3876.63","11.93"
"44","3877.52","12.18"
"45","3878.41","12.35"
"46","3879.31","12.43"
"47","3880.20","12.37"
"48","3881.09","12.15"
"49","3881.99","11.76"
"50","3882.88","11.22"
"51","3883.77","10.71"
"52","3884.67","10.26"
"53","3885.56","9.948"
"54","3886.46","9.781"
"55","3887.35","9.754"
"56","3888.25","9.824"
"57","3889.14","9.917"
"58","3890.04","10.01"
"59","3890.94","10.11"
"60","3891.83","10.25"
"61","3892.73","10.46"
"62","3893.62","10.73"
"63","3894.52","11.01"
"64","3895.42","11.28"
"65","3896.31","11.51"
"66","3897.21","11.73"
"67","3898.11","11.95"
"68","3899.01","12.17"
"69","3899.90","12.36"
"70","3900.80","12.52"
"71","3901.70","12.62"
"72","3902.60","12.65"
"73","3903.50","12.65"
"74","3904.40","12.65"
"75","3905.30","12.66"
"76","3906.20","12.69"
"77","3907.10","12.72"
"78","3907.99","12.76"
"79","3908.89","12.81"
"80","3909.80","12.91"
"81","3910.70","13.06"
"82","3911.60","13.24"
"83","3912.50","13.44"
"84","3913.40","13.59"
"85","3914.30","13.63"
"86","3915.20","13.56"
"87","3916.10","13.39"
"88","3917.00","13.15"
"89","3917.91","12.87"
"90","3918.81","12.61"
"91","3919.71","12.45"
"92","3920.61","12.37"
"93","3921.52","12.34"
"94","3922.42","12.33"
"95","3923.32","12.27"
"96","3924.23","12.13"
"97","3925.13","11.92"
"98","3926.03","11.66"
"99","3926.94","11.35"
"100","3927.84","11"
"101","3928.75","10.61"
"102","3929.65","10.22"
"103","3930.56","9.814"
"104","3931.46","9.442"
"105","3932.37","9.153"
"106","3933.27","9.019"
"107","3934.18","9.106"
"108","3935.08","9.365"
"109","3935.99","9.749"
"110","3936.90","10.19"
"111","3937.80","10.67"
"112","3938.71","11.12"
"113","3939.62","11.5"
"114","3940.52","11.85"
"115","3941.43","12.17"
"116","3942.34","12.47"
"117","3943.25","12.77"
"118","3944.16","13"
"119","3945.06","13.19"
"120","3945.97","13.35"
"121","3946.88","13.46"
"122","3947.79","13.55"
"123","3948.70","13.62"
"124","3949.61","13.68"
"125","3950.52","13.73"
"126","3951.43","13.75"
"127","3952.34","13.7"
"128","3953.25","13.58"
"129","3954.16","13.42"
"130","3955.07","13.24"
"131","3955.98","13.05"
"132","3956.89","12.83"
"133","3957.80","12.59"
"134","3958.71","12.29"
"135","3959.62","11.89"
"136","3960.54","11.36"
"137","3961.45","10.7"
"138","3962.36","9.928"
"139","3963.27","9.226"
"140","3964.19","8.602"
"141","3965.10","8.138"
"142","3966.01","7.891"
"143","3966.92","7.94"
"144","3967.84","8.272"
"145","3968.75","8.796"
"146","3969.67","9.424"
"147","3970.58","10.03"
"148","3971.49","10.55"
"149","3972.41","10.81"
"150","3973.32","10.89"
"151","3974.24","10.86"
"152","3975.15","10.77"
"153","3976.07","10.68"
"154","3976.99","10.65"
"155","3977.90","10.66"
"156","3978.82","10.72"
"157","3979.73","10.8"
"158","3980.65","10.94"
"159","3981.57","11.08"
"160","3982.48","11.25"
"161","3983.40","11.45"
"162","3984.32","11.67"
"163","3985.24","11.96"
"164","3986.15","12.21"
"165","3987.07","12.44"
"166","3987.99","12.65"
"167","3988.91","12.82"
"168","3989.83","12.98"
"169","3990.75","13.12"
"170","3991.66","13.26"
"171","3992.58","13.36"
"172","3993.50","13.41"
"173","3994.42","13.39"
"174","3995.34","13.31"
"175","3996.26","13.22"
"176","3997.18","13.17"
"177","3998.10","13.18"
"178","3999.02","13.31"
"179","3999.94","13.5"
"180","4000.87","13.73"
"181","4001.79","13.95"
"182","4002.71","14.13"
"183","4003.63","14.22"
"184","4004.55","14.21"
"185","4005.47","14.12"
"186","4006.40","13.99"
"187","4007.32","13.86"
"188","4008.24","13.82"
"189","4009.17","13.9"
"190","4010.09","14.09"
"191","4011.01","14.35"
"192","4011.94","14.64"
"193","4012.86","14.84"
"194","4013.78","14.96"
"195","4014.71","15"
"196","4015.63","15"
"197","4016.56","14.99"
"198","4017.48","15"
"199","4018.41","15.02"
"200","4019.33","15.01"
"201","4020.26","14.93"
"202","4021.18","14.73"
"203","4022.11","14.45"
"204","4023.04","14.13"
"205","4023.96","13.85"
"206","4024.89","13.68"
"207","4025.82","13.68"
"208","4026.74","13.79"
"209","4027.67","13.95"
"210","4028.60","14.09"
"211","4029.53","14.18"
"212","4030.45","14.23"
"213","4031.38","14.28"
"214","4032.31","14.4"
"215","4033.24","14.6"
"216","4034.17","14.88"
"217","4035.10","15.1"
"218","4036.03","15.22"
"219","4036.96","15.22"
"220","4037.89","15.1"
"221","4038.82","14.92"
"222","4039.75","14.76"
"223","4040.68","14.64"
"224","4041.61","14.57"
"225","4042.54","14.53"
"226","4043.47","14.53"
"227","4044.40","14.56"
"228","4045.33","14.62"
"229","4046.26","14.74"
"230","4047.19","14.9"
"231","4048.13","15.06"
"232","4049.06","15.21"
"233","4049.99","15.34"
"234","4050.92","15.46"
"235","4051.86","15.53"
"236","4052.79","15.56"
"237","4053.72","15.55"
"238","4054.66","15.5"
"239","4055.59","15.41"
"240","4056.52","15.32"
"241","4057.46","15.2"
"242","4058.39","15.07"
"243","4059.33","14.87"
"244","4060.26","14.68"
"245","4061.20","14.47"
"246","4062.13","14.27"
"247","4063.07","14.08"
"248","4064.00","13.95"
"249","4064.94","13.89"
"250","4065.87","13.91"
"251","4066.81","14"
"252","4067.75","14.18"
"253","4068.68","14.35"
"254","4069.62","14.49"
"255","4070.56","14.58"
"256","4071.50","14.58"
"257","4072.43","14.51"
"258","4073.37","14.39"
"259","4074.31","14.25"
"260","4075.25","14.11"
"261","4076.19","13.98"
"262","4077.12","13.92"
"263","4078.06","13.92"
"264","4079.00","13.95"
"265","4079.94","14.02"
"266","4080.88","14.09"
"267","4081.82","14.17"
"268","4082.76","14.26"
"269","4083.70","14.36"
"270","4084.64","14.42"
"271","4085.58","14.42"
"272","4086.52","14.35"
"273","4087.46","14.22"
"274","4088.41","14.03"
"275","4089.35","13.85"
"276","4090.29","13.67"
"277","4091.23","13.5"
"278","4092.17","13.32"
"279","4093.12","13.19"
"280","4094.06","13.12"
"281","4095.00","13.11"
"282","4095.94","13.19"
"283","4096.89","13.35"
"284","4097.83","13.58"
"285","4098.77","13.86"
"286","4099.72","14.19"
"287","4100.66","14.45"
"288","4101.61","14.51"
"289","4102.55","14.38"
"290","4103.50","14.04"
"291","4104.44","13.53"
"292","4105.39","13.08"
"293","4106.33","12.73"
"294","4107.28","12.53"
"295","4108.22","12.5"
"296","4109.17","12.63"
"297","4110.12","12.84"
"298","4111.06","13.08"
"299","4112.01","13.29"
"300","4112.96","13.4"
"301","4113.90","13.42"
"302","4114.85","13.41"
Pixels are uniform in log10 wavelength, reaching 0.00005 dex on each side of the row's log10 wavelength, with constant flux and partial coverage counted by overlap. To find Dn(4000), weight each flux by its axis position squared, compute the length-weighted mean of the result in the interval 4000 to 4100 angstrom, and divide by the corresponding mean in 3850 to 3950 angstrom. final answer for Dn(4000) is 1.28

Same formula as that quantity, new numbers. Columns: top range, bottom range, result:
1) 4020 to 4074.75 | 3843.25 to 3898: 1.31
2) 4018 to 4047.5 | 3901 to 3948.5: 1.28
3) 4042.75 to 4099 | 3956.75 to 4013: 1.25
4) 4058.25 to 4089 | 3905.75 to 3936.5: 1.30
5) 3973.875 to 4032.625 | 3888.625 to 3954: 1.16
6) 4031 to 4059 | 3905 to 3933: 1.31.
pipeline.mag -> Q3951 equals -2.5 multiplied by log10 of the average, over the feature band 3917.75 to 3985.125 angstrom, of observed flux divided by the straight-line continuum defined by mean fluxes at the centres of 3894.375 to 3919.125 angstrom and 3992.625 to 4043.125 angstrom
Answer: 0.18 mag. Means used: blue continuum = 12.7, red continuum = 14.3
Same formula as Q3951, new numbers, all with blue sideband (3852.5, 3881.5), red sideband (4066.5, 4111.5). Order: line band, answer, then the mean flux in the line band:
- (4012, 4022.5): -0.104 mag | 14.9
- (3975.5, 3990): 0.164 mag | 11.5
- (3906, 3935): 0.104 mag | 11.9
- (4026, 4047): -0.074 mag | 14.6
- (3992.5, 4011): -0.019 mag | 13.7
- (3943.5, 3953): -0.018 mag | 13.5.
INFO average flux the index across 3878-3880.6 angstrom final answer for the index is 12.4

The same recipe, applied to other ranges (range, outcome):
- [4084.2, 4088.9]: 14.3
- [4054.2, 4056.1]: 15.5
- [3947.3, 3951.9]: 13.7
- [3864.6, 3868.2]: 13.3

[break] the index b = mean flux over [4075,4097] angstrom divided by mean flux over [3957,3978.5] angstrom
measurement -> 1.36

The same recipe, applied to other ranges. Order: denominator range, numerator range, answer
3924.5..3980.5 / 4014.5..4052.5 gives 1.32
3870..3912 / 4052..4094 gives 1.23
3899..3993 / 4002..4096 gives 1.23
